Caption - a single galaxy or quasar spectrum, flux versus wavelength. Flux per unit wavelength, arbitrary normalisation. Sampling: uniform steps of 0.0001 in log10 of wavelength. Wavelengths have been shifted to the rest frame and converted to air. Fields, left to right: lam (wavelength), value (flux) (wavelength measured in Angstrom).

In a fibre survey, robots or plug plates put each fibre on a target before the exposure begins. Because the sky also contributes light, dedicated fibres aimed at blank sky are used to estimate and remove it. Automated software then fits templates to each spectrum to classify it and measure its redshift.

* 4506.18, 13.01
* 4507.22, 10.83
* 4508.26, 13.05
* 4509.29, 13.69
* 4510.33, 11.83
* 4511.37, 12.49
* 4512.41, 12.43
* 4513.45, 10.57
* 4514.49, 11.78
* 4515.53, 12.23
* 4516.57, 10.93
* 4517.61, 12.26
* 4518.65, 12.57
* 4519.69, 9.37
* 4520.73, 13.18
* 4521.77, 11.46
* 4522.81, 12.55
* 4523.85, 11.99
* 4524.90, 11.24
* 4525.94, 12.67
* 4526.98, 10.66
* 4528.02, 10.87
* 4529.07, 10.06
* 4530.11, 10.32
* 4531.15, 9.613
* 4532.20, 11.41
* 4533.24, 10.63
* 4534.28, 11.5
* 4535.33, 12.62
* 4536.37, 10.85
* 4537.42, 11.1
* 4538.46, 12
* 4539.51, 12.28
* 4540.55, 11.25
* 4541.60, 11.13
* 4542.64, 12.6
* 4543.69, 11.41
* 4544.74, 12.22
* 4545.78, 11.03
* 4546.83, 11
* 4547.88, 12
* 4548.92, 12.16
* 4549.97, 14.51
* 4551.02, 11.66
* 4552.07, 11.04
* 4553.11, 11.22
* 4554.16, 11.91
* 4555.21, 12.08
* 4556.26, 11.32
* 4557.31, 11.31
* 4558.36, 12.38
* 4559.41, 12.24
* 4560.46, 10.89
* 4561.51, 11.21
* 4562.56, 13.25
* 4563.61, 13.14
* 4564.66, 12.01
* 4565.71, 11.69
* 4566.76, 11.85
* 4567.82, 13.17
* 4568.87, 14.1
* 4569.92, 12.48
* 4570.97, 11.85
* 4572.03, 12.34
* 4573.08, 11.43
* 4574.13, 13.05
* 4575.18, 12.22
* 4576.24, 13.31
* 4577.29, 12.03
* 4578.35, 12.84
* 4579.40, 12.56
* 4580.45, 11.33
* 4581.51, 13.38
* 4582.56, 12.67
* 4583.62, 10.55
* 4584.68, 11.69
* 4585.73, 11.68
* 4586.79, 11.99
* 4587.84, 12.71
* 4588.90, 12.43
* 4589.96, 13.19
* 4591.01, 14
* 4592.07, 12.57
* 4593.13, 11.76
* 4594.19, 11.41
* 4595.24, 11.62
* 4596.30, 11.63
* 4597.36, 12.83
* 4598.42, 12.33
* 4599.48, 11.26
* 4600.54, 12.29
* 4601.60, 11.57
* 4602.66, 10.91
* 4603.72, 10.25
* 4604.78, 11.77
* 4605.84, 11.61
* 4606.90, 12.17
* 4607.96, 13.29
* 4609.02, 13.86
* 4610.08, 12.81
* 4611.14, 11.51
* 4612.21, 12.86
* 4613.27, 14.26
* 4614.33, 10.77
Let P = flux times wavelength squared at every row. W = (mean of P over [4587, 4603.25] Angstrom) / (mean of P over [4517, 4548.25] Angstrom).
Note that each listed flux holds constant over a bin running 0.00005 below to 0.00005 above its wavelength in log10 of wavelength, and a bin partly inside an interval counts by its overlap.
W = 1.09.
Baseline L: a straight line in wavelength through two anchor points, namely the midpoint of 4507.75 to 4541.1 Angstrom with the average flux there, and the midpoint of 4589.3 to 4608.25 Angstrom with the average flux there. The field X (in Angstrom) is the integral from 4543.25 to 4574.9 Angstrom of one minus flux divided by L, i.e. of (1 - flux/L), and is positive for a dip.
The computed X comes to -0.7 Angstrom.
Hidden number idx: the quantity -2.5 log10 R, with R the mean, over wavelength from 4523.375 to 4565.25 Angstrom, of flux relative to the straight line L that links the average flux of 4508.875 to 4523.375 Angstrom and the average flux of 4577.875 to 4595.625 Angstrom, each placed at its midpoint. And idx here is 0.04 mag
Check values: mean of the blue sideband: 11.9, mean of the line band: 11.6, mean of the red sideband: 12.3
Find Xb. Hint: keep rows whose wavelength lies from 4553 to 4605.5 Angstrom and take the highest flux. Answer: 14.1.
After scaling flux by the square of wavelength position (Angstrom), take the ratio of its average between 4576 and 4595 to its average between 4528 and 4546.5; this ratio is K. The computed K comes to 1.1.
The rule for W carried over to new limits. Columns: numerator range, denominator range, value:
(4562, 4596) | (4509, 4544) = 1.10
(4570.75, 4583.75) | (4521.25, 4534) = 1.13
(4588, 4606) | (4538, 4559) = 1.03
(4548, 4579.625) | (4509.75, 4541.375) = 1.08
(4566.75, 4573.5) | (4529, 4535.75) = 1.17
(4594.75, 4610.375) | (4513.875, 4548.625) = 1.08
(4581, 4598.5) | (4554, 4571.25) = 1.02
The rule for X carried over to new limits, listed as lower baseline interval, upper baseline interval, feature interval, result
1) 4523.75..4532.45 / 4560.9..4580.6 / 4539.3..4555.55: -0.3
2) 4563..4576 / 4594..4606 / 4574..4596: -0.5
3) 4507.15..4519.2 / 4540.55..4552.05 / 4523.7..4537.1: 1.0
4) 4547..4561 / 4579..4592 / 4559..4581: -0.4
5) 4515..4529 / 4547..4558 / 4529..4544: 0.6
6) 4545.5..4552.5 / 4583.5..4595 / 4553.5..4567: 0.1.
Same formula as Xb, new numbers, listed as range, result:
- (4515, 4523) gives 13.18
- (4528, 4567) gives 14.51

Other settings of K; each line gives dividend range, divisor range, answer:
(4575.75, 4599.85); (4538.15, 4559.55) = 1.05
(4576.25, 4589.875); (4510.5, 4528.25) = 1.07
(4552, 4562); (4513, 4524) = 1.01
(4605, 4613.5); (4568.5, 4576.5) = 1.03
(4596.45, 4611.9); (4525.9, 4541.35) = 1.11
